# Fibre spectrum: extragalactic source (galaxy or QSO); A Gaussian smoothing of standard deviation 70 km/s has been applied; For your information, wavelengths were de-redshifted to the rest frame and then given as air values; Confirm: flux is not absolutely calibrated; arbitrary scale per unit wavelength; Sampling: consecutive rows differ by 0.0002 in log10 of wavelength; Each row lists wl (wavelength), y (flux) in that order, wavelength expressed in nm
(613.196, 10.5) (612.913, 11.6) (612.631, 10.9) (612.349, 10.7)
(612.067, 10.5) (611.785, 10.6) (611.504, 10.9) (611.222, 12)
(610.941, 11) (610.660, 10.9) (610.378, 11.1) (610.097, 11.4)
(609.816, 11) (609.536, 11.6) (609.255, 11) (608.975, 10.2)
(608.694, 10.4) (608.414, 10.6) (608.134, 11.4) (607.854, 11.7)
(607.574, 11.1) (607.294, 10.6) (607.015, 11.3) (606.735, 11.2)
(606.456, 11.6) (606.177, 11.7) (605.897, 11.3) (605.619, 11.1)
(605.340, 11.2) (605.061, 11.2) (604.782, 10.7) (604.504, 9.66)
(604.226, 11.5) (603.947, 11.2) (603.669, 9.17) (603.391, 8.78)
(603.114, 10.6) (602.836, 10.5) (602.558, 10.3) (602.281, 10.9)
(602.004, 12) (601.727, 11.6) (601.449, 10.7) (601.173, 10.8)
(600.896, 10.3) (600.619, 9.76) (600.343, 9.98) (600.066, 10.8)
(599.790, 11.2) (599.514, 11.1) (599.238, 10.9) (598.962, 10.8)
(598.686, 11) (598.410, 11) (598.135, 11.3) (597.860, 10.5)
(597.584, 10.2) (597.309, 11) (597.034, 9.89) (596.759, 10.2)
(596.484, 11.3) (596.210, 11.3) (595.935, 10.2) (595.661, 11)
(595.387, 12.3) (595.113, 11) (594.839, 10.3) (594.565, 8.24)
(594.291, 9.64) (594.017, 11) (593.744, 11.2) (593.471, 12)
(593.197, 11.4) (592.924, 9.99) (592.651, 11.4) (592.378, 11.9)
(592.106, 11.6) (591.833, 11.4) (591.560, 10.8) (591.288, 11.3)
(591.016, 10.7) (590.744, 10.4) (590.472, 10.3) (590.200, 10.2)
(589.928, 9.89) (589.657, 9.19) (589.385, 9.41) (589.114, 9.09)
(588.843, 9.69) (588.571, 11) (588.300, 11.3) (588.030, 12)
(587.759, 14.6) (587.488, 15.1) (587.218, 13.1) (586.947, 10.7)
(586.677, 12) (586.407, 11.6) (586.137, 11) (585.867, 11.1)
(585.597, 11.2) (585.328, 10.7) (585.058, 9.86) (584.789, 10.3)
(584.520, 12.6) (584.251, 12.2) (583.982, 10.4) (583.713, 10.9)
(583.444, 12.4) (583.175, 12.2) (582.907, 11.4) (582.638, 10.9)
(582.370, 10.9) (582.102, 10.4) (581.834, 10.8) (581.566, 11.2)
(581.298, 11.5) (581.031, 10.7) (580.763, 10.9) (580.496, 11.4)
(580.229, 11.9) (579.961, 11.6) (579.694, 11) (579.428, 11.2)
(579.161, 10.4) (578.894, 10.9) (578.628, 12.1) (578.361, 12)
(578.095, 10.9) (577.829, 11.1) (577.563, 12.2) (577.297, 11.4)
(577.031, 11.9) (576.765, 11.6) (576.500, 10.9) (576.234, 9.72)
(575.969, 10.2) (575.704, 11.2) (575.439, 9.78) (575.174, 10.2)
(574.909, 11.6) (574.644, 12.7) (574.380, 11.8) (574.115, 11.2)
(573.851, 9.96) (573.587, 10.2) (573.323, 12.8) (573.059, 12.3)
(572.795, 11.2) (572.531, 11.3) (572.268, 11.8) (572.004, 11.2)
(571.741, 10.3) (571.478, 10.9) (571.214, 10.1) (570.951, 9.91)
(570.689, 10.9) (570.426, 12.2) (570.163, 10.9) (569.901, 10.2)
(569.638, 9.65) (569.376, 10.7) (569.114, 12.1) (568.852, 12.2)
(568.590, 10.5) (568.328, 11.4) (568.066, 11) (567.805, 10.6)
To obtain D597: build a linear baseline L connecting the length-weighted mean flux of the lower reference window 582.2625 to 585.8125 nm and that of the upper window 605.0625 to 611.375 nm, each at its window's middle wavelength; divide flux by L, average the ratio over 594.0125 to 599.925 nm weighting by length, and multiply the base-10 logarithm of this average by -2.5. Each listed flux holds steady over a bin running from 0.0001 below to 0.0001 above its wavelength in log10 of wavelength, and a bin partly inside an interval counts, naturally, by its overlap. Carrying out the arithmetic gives 0.05 mag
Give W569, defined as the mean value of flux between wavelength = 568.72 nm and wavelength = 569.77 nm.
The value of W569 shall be 11.2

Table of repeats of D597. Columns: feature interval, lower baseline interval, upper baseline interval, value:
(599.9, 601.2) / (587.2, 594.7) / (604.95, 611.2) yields 0.077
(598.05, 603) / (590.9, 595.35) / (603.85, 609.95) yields 0.016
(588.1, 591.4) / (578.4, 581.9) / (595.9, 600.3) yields 0.078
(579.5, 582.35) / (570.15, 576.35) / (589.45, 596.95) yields -0.022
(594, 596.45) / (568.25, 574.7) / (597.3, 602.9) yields 0.029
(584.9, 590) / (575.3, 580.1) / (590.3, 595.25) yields -0.028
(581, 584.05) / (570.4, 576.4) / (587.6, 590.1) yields -0.034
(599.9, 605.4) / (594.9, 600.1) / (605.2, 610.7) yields 0.043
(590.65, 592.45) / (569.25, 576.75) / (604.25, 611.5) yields -0.014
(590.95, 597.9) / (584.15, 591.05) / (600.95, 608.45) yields 0.019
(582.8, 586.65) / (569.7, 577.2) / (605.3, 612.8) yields -0.025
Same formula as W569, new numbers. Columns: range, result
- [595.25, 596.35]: 11.2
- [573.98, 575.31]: 11.5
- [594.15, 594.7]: 8.95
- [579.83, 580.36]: 11.7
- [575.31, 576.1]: 10.4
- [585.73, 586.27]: 11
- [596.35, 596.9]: 10.7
